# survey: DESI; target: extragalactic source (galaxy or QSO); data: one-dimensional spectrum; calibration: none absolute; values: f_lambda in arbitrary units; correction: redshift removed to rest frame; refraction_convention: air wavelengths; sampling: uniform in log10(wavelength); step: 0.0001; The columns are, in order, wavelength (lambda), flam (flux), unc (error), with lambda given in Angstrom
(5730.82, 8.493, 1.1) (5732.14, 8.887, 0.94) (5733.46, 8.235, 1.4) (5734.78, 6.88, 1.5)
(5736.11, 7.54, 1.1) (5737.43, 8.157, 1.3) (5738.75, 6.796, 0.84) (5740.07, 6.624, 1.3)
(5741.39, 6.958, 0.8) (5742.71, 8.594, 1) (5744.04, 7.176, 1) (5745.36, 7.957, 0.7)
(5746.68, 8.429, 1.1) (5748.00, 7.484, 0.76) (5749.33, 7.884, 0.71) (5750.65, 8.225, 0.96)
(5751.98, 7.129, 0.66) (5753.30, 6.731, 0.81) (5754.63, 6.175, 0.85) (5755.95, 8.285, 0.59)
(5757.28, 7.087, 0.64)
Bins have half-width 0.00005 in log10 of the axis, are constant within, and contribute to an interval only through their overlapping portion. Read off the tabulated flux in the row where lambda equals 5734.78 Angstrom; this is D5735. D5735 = 6.88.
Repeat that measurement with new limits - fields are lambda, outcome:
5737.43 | 8.157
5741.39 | 6.958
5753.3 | 6.731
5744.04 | 7.176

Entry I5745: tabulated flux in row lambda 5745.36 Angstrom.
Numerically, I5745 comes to 7.957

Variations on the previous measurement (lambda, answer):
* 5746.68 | 8.429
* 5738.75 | 6.796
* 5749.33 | 7.884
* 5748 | 7.484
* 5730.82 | 8.493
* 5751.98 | 7.129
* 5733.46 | 8.235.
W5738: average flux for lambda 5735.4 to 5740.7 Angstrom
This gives 7.27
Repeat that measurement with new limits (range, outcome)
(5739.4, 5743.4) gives 7.39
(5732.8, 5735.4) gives 7.57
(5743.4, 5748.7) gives 7.77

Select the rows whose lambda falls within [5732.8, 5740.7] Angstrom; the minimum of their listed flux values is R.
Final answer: 6.624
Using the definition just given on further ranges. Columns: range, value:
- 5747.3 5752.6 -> 7.129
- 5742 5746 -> 7.176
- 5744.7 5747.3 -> 7.957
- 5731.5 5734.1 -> 8.235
